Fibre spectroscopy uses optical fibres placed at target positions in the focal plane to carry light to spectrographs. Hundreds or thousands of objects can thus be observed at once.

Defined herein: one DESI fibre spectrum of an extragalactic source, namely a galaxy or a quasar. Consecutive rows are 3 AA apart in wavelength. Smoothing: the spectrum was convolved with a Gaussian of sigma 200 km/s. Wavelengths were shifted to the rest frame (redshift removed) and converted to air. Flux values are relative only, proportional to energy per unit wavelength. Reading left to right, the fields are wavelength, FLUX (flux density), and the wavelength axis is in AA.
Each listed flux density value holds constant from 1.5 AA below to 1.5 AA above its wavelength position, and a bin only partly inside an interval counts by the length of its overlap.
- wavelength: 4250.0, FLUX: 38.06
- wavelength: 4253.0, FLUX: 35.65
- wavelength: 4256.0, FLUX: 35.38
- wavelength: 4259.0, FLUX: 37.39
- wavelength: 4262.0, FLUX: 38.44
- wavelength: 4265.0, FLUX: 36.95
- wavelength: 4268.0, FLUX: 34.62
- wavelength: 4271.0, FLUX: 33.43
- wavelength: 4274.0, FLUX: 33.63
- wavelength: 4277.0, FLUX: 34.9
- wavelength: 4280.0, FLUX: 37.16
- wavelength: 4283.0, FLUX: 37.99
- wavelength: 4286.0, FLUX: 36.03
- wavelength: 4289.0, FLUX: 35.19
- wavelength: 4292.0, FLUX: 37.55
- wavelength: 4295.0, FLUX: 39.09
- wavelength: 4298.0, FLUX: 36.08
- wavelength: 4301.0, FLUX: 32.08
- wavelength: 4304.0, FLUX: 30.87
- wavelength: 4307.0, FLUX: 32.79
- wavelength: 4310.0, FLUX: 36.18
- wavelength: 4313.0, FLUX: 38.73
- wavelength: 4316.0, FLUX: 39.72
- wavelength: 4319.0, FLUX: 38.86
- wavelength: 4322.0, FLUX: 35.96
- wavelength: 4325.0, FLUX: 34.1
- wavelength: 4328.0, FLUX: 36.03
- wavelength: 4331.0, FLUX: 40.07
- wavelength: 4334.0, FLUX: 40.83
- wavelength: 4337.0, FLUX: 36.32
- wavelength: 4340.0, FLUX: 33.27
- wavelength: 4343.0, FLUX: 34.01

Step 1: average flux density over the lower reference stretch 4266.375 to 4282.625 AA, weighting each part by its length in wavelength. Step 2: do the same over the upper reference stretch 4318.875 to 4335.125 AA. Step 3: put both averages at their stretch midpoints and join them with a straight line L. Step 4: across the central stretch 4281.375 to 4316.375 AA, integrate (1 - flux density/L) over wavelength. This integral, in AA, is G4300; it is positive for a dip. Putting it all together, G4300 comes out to 0.2 AA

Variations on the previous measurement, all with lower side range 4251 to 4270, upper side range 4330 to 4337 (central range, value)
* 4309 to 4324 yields 0.4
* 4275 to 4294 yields 0.5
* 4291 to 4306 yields 1.2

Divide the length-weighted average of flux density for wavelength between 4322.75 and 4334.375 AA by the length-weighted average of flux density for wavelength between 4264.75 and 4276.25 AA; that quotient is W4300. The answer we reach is 1.1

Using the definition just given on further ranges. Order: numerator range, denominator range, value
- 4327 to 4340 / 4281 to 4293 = 1.03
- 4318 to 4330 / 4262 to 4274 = 1.03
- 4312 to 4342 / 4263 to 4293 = 1.04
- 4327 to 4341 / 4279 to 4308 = 1.06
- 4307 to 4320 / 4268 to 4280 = 1.09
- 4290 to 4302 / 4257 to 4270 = 0.99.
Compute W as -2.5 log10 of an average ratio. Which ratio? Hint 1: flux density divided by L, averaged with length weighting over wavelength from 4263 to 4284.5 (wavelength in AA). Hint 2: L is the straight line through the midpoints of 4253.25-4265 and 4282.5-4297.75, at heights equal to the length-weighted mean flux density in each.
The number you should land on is 0.04 mag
